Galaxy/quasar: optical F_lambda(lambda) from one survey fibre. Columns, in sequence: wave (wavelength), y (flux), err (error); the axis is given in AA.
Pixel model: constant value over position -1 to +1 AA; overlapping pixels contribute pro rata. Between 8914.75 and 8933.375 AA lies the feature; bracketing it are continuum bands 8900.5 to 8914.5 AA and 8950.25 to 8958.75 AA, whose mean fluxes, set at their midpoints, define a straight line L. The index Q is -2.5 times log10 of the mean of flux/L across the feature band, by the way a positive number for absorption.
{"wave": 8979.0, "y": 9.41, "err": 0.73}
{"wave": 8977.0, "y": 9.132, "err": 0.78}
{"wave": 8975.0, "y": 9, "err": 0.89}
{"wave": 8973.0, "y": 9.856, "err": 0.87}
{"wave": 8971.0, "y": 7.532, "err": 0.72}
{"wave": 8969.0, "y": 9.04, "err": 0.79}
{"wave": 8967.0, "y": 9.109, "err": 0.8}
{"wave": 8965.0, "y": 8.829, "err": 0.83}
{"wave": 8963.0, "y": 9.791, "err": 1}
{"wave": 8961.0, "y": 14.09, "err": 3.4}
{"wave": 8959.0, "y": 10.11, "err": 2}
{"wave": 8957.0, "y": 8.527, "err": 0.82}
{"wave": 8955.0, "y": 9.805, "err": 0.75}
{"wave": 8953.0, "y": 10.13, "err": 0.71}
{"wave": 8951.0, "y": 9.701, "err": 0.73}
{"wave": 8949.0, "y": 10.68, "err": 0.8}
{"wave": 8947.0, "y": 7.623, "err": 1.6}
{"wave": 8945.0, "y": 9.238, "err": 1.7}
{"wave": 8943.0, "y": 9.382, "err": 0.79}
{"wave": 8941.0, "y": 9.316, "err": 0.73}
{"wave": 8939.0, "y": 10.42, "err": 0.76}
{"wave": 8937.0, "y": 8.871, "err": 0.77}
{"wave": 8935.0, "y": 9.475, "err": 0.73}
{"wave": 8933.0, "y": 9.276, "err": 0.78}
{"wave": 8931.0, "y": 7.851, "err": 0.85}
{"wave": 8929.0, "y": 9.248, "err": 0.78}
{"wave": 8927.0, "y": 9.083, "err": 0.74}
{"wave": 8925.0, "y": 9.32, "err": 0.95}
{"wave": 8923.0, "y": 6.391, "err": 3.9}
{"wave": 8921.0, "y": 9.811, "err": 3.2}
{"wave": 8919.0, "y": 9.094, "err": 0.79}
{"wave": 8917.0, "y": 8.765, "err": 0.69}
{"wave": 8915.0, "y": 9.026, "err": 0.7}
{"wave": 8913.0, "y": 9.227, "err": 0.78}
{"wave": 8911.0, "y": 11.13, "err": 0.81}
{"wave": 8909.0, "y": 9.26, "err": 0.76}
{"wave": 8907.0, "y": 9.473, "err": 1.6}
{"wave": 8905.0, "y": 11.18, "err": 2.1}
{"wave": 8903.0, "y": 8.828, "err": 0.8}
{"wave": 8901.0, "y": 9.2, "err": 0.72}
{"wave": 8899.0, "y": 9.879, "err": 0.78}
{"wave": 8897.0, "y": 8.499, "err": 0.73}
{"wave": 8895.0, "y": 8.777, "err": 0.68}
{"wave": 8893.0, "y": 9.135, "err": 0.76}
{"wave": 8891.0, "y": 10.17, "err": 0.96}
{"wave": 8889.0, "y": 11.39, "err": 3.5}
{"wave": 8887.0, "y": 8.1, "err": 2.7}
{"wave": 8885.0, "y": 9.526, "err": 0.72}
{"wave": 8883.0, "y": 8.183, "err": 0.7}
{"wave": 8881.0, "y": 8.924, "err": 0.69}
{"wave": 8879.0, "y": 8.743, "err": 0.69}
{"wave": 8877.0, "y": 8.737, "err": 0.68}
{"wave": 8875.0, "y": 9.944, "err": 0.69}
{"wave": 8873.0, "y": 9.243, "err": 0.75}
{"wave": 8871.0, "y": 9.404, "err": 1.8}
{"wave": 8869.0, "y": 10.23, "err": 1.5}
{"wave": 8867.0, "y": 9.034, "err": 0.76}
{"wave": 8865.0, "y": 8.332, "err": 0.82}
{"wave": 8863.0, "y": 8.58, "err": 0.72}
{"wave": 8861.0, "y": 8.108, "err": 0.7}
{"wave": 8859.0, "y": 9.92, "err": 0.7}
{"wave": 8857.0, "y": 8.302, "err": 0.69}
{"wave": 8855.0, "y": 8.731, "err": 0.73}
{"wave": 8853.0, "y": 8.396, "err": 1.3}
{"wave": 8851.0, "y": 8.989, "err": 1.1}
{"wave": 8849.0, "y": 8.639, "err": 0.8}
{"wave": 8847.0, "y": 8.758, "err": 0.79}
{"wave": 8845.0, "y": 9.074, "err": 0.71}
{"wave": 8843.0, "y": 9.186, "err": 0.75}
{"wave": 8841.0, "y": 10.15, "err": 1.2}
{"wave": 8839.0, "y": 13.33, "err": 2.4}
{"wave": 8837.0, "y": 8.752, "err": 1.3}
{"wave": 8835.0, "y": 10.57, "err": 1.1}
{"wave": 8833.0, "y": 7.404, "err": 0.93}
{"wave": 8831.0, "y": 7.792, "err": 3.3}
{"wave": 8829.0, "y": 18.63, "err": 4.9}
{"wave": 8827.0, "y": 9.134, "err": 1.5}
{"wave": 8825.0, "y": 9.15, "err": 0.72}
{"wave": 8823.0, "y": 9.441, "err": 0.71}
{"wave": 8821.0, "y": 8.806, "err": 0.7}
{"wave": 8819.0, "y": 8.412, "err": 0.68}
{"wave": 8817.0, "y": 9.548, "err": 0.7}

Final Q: 0.11 mag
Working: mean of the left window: 9.75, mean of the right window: 9.59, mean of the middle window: 8.76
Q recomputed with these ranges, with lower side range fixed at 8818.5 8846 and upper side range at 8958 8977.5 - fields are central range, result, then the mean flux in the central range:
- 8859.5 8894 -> 0.083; 9.17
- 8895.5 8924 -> 0.063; 9.26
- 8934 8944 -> 0.028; 9.49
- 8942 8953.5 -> 0.032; 9.43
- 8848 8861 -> 0.137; 8.77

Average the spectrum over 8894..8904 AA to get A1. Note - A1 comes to 9.04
